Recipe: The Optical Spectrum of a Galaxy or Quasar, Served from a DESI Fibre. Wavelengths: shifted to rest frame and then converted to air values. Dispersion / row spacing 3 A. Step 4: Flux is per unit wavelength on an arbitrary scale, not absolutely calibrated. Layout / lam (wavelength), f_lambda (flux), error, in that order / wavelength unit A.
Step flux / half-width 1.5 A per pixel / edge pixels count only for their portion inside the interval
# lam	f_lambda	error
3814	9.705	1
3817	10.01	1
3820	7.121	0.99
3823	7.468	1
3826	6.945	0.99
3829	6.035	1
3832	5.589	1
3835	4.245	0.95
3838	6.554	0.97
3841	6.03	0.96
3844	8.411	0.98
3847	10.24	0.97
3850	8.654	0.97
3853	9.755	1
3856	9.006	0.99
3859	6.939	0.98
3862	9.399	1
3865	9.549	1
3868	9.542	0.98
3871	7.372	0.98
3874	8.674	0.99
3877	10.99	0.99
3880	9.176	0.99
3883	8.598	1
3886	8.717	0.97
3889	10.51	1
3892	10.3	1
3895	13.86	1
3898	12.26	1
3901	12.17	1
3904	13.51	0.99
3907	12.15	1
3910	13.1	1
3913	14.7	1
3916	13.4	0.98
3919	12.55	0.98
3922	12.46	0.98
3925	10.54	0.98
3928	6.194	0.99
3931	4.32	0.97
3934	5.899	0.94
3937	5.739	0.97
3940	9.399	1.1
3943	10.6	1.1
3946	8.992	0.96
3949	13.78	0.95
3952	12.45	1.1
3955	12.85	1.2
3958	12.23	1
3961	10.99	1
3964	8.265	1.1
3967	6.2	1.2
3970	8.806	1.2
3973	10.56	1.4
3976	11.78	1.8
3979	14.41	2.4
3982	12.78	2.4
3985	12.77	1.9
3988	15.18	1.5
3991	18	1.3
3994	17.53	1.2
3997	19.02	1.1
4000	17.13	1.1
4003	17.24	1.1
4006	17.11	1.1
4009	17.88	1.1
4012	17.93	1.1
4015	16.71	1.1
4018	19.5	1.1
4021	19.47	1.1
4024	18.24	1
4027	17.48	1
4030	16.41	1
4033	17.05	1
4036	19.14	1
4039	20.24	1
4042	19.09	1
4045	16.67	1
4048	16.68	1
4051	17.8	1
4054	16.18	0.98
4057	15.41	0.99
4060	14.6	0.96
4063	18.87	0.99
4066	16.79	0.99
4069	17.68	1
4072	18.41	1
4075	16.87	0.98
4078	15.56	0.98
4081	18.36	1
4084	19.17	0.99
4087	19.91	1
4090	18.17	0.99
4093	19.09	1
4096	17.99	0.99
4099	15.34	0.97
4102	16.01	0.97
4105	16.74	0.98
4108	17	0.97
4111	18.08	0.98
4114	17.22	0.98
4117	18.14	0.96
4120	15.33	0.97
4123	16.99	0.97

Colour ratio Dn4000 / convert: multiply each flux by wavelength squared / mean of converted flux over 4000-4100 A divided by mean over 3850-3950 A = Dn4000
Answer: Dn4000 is 1.9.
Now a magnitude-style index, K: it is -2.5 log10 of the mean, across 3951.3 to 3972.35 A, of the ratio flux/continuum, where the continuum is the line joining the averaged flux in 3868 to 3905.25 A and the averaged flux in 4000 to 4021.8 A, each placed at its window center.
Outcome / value 0.41 mag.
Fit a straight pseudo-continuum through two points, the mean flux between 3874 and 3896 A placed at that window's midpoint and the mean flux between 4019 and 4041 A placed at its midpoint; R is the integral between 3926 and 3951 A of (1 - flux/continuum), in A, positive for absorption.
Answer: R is 9.44 A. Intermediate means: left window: 10.1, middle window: 8.25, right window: 18.3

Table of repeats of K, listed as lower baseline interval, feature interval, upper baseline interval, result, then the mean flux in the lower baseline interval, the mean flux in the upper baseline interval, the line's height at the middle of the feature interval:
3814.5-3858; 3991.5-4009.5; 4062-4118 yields -0.245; 7.62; 17.6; 14.1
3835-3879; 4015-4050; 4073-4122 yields -0.204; 8.51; 17.4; 15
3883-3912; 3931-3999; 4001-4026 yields 0.317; 11.7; 18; 15.4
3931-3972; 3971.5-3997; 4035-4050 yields -0.131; 9.52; 18.3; 12.7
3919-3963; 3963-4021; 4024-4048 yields -0.034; 9.82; 17.9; 14.2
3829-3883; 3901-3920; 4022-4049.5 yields -0.182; 8.19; 17.9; 11.1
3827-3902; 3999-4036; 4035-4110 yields -0.167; 8.87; 17.5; 15.2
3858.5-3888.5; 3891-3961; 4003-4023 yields 0.108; 9.01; 18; 12.4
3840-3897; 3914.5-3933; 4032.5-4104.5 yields 0.174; 9.3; 17.5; 11.6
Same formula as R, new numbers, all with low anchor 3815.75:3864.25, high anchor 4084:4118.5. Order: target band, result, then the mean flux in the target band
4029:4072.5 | -4.6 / 17.4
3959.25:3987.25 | 4.3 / 10.9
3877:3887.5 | 0.2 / 9.14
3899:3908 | -2.2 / 12.6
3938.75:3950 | 1.1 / 10.6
